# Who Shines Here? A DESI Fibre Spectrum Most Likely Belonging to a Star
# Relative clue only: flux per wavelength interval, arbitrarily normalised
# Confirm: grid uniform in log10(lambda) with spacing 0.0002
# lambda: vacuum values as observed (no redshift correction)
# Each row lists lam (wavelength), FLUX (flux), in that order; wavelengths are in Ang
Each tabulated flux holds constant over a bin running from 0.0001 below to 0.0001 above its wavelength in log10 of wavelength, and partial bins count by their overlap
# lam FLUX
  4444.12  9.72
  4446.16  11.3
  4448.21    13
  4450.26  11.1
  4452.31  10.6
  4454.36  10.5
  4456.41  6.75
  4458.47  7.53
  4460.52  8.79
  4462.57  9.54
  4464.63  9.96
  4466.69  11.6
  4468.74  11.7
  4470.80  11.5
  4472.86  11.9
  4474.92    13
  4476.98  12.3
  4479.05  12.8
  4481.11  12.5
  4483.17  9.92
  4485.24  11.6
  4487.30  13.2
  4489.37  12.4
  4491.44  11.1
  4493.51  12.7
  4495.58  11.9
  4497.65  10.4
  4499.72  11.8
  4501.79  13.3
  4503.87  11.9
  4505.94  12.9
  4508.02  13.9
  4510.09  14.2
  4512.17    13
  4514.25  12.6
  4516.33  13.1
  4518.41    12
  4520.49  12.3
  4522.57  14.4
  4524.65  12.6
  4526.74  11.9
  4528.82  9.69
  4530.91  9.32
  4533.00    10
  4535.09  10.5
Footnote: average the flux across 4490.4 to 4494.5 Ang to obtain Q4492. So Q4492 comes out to 11.9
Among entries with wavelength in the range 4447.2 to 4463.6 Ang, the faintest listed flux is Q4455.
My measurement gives 6.75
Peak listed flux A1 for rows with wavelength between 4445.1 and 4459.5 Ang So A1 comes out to 13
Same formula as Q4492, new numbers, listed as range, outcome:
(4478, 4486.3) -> 11.7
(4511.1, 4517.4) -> 12.9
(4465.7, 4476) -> 12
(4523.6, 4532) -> 10.9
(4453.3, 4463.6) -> 8.63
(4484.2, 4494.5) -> 12.2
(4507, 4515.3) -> 13.4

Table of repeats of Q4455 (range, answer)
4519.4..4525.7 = 12.3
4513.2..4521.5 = 12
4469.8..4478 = 11.5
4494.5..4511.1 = 10.4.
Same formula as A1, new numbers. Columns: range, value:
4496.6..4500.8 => 11.8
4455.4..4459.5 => 7.53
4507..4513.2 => 14.2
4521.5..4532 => 14.4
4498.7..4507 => 13.3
